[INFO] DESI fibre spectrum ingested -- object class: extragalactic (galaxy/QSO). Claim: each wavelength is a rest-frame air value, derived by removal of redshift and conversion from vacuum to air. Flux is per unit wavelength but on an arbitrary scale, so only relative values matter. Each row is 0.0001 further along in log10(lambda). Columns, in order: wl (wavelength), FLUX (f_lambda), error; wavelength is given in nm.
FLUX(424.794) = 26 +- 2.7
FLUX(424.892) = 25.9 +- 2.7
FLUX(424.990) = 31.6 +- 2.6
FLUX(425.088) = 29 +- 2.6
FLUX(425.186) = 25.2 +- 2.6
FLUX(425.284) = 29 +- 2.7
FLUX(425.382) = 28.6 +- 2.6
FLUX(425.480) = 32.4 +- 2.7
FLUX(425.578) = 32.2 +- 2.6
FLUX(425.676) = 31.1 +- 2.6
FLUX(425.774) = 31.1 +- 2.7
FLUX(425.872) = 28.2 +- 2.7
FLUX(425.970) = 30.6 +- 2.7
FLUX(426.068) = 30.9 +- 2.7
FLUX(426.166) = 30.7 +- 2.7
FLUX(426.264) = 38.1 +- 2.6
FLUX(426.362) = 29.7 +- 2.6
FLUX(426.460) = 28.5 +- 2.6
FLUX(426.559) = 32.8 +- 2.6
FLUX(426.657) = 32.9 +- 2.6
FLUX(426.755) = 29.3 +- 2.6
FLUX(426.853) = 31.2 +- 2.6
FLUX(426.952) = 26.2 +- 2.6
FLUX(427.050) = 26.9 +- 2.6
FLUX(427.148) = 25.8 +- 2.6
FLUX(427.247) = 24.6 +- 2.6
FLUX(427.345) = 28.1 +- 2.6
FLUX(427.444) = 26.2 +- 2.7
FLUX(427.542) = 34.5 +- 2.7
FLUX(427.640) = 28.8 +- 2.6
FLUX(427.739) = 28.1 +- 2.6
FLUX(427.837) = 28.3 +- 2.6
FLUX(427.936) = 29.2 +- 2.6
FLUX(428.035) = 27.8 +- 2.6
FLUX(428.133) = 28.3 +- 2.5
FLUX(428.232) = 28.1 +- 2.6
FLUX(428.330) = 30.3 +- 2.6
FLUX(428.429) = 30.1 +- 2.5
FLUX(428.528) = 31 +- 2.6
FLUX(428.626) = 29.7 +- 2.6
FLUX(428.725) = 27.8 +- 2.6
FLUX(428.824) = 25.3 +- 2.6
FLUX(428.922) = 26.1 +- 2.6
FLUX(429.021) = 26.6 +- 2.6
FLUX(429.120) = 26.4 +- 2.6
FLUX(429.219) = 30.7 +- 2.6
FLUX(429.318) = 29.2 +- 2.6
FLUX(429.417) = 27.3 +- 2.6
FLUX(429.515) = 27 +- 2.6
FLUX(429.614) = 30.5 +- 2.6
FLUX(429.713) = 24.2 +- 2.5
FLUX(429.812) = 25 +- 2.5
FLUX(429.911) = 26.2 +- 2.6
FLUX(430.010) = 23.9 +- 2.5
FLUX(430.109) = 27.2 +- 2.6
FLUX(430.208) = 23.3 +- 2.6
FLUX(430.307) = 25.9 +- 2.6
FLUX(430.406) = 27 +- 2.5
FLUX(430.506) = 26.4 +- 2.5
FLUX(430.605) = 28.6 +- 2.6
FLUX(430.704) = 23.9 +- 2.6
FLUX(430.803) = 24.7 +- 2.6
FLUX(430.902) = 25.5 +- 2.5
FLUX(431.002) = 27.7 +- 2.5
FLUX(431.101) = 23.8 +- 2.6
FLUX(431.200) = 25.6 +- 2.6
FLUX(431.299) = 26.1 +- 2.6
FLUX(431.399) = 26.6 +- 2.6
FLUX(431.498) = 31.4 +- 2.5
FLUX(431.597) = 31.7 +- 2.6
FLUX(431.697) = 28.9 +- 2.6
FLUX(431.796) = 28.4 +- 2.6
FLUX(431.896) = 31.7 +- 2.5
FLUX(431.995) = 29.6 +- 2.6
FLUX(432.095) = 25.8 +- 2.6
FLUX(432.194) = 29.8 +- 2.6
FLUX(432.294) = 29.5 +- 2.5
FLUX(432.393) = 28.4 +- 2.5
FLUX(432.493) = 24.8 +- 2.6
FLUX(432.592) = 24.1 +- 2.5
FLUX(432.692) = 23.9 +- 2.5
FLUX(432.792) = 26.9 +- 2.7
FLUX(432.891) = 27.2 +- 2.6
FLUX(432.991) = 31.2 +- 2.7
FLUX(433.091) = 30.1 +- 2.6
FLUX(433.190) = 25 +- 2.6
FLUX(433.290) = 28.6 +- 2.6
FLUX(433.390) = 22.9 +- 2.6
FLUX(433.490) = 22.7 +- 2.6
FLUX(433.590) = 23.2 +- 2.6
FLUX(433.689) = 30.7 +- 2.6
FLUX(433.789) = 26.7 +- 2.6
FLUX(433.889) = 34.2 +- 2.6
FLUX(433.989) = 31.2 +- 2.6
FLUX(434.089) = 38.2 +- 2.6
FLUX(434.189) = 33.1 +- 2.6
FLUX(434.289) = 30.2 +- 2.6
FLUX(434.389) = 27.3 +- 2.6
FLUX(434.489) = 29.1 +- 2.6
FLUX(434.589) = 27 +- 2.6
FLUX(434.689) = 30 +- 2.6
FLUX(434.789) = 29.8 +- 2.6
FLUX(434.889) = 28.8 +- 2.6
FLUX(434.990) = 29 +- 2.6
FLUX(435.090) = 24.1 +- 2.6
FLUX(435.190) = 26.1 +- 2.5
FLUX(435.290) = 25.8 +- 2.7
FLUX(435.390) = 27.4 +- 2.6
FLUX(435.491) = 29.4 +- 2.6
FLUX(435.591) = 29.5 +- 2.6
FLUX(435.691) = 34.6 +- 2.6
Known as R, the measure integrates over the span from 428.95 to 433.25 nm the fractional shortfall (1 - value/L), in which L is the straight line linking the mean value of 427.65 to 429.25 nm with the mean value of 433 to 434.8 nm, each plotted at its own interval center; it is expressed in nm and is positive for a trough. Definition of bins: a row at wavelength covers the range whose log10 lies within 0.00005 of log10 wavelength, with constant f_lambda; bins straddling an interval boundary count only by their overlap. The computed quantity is 0.22 nm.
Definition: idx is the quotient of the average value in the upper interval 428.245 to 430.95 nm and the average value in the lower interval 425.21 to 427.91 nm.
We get 0.91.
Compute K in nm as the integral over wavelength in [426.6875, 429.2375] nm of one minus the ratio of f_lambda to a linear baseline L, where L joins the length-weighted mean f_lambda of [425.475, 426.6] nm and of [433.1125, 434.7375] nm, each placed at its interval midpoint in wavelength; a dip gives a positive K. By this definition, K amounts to 0.20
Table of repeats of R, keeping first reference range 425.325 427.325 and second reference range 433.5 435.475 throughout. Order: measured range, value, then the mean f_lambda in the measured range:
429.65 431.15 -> 0.198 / 25.6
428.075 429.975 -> 0.117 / 27.9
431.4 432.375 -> -0.006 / 29.5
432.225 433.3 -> 0.071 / 27.2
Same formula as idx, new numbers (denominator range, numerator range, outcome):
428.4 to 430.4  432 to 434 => 1.01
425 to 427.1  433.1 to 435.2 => 0.94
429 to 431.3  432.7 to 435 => 1.09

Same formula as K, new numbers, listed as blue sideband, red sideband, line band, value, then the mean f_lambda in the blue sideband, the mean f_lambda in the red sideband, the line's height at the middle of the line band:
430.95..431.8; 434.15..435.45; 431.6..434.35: -0.05 nm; 27.8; 28.2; 28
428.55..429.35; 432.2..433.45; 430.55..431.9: 0.00 nm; 27.8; 26.9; 27.3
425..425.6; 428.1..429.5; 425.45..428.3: -0.07 nm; 29.4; 28.3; 28.9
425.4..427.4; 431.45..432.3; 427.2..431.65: 0.35 nm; 30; 29.6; 29.8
